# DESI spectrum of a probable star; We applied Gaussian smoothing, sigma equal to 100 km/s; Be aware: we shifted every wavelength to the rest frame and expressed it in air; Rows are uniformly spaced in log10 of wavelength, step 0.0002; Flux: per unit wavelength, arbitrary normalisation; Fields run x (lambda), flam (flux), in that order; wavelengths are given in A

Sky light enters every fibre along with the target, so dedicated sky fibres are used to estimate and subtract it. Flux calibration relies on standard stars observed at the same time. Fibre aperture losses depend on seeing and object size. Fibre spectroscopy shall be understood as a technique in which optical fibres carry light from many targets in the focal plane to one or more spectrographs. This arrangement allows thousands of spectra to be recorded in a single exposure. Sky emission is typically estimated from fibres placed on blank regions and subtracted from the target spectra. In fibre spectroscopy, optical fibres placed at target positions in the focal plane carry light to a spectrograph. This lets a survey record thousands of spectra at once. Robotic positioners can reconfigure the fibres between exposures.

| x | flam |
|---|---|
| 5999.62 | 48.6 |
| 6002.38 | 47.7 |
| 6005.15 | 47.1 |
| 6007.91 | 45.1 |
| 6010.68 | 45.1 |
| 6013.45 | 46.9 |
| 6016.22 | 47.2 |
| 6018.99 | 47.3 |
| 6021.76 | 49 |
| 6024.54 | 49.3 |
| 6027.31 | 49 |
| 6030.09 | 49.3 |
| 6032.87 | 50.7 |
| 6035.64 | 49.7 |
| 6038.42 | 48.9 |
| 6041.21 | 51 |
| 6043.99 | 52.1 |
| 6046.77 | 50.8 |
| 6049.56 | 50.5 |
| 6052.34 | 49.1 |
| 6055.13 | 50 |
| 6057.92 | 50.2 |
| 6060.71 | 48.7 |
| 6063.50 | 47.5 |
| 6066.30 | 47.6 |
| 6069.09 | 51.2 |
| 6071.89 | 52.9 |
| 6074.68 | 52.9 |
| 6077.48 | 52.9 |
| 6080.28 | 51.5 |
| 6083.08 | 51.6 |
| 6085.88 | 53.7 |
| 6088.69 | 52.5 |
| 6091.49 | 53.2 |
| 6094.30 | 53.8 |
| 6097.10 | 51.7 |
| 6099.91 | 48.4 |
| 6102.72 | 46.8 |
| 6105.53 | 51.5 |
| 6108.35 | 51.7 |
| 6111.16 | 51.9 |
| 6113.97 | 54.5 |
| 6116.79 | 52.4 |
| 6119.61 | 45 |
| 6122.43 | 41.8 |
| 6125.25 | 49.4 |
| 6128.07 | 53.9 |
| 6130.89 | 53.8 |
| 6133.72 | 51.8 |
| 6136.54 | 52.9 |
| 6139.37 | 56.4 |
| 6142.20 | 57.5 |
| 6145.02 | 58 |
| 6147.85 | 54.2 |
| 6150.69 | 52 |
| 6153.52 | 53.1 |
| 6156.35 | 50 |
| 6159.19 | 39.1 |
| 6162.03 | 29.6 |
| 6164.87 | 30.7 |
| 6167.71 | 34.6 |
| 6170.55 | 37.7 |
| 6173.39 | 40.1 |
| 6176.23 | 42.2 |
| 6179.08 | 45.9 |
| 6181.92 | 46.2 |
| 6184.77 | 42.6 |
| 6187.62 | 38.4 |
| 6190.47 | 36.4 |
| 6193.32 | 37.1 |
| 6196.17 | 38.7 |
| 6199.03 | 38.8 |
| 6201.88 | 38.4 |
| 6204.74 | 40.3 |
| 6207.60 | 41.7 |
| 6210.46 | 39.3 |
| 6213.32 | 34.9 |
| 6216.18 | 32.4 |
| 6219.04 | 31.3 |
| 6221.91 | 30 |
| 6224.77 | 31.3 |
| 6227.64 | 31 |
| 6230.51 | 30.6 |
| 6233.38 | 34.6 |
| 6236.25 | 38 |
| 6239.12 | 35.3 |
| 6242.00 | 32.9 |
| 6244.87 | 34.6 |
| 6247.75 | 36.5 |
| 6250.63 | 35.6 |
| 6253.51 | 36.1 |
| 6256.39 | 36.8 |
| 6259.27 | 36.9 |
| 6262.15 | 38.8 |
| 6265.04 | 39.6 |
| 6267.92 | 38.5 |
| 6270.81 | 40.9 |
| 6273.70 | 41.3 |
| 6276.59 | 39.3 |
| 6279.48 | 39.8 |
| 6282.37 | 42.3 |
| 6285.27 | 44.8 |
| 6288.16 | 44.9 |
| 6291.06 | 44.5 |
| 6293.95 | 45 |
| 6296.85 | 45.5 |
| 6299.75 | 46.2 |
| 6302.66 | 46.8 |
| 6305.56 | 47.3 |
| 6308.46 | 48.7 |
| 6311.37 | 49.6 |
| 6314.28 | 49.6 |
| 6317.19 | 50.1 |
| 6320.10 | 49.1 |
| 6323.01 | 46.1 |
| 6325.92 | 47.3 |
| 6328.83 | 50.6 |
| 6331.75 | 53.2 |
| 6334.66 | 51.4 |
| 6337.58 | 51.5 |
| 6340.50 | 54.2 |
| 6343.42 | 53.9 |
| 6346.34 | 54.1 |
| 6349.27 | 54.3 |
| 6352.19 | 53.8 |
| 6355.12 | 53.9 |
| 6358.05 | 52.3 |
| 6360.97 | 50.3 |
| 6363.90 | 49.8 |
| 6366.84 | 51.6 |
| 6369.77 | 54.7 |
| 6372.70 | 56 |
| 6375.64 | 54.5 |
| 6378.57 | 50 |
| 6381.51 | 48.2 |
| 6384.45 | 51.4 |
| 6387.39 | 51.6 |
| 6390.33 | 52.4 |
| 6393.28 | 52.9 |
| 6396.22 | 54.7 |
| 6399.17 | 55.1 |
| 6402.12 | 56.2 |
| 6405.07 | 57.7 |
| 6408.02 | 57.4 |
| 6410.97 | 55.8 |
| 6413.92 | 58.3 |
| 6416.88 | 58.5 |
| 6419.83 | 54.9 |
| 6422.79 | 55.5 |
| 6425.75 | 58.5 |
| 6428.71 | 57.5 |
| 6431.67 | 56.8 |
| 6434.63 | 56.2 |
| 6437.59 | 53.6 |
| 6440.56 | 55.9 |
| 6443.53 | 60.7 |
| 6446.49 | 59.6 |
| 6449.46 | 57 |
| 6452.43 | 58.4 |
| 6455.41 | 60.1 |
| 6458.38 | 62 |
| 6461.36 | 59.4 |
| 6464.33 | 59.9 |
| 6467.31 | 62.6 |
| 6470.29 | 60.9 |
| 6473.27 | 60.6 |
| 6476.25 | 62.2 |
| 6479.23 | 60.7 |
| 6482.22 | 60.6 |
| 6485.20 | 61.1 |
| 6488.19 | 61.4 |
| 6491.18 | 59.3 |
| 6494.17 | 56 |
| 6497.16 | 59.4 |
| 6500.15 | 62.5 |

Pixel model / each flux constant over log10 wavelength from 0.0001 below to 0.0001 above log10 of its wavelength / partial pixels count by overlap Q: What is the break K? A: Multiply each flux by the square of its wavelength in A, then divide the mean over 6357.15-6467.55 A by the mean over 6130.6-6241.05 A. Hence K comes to 1.46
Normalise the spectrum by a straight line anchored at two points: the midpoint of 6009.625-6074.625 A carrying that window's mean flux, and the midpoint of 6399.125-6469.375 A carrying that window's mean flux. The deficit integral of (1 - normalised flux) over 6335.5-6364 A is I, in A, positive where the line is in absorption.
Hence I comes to 1.6 A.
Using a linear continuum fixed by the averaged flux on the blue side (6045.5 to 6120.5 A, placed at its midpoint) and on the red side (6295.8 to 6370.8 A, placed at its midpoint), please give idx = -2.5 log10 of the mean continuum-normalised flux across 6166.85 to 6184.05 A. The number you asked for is 0.22 mag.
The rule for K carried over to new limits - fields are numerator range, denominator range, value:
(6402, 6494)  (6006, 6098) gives 1.33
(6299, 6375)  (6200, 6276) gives 1.46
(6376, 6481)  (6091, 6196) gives 1.33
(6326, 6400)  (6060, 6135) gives 1.12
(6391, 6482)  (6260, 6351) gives 1.29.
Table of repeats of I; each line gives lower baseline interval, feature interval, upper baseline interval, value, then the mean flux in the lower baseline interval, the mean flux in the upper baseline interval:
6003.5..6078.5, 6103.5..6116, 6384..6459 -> -0.4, 49.3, 56.5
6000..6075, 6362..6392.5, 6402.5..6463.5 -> 2.4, 49.1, 57.7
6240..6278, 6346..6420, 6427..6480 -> -3.8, 37.5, 59.1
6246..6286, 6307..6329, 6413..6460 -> -2.0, 38.9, 57.7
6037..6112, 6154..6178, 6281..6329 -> 5.2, 50.9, 46.9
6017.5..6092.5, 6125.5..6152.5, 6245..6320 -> -3.8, 50.5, 42.6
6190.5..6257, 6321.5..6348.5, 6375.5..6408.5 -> -2.3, 35.5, 53.4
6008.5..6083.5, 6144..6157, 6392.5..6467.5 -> -0.4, 49.7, 57.5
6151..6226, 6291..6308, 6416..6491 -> 0.4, 38.7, 59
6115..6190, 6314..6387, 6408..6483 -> 3.9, 46.4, 58.6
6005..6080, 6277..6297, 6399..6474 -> 4.1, 49.4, 58.1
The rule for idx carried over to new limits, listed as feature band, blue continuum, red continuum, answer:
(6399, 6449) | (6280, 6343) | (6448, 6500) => -0.01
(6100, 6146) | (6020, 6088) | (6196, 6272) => -0.15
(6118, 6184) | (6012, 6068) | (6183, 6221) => -0.13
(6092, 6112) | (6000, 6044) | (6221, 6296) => -0.14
